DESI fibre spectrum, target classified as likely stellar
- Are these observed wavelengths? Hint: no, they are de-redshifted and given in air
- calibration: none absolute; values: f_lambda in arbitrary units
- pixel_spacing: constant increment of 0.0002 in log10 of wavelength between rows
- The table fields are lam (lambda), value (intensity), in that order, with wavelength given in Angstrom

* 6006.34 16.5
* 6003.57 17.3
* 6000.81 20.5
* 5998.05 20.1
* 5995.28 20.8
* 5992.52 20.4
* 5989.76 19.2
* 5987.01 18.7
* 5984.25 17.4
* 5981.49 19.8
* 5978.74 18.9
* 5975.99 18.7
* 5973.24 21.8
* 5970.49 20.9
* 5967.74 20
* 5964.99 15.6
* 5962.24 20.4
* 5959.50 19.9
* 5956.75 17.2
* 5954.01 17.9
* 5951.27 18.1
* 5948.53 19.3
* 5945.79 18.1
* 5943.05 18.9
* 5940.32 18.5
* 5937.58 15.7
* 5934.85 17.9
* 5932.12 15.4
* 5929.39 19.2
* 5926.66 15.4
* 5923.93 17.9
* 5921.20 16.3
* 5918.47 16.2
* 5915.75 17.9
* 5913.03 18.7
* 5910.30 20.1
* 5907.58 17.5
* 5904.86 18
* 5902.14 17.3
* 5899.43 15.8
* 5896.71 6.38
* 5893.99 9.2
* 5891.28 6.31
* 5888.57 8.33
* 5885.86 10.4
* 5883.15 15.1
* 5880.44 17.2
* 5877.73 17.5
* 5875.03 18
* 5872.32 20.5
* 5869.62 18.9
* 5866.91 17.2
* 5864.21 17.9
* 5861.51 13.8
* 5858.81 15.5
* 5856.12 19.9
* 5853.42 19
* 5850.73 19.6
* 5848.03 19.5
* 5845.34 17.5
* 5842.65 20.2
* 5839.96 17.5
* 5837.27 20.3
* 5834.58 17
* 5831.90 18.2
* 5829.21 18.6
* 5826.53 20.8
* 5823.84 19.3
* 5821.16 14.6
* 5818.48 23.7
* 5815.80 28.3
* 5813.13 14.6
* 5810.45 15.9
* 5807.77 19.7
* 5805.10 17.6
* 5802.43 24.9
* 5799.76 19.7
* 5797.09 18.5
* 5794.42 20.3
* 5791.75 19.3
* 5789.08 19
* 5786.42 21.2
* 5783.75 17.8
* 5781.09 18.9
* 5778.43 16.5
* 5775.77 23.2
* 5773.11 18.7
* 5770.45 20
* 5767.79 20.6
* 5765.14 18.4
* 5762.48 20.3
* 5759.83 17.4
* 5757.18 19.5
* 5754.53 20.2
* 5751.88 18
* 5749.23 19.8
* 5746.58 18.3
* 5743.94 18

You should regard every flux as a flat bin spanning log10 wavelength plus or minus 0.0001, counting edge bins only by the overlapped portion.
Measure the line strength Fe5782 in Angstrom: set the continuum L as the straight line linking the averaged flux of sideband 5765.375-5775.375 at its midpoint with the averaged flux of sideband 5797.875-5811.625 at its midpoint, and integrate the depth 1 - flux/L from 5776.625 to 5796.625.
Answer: 0.7 Angstrom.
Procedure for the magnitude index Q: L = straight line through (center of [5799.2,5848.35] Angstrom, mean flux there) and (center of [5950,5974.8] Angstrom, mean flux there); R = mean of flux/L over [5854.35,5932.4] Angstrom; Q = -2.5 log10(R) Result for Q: 0.21 mag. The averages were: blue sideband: 19.4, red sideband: 19.1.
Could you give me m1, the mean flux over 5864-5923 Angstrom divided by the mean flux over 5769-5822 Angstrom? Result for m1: 0.79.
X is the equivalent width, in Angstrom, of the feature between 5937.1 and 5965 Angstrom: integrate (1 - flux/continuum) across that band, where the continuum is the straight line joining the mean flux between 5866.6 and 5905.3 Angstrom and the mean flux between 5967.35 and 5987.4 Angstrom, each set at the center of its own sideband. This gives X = -0.5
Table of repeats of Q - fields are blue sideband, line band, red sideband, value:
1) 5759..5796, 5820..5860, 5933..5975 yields 0.035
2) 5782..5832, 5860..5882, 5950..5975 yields 0.106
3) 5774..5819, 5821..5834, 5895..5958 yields 0.037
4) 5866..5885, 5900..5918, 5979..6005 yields 0.002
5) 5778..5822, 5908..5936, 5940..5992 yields 0.096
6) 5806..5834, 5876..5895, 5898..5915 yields 0.438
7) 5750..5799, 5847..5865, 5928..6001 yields 0.074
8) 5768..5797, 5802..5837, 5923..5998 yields -0.003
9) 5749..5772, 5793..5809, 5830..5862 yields -0.072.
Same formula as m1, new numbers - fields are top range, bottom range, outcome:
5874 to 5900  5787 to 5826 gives 0.62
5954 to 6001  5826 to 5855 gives 1.03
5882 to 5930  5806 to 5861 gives 0.78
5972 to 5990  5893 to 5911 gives 1.30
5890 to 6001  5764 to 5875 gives 0.92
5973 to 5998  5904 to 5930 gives 1.10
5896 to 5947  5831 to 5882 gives 0.94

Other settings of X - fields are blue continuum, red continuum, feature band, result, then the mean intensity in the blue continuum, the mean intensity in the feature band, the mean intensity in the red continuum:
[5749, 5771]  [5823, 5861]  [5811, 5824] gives -0.73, 19.3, 19.9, 18.7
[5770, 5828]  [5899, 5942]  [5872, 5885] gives 0.74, 19.7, 17.2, 17.4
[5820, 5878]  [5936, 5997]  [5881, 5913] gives 8.76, 18.3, 13.5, 18.9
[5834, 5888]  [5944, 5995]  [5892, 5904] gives 3.95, 17.5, 12.1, 19.1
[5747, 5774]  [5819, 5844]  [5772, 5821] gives -2.07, 19.3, 19.8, 18.7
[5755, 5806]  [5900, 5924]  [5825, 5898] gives 8.56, 19.6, 16.3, 17.7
